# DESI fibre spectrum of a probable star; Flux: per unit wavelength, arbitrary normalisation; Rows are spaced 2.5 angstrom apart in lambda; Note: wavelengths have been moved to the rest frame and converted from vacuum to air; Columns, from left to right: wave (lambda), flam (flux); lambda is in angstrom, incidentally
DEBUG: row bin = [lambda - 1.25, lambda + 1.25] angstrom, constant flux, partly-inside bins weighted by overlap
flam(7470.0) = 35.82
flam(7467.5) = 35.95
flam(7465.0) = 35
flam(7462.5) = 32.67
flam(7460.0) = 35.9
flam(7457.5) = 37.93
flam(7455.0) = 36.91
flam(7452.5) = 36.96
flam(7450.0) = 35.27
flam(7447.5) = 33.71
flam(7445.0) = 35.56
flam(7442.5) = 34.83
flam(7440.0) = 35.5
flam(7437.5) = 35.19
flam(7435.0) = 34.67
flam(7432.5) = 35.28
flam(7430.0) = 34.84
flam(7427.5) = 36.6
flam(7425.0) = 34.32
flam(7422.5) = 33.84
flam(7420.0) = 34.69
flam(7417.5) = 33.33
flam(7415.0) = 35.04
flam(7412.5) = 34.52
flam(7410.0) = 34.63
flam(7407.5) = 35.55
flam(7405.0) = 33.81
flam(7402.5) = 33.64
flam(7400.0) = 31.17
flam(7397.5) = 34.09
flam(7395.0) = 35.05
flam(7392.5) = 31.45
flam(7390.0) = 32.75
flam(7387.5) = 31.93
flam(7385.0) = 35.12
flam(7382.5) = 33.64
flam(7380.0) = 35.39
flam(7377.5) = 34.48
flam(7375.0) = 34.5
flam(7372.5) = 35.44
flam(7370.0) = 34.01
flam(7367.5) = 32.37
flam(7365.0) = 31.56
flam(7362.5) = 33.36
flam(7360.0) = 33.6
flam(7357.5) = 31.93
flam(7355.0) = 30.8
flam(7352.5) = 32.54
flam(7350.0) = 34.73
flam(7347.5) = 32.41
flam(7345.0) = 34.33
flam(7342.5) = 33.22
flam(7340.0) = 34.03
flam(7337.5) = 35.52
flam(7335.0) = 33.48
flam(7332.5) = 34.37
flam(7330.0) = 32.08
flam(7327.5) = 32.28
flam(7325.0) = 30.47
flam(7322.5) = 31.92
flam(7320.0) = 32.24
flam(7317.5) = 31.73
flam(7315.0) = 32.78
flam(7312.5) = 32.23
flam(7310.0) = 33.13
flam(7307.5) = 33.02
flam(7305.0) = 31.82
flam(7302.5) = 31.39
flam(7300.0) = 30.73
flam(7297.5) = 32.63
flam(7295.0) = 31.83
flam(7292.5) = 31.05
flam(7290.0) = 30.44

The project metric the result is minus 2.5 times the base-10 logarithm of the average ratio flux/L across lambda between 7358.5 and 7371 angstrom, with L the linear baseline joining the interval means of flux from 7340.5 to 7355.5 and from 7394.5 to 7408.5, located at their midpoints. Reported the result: 0.01 mag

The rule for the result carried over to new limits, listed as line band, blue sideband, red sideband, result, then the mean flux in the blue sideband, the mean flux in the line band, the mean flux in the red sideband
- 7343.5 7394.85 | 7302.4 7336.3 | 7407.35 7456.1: 0.01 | 32.4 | 33.4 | 35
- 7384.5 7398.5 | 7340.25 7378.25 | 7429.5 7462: 0.03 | 33.3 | 33.3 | 35.5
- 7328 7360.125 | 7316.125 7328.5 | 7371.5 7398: -0.03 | 31.7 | 33.3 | 34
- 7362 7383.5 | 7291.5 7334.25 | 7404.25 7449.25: -0.01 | 32.1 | 33.9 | 34.8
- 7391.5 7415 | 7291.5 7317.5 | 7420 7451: 0.01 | 32.1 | 33.9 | 35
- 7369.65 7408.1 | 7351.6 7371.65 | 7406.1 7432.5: -0.01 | 32.6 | 33.8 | 34.8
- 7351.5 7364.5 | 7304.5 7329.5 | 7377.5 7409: 0.02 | 32.2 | 32.4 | 33.7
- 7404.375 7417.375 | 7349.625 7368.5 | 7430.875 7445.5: -0.01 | 32.5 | 34.6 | 35.1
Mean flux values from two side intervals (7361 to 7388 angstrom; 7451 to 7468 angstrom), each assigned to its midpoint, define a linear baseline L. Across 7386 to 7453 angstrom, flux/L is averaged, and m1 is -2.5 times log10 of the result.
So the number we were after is 0.02 mag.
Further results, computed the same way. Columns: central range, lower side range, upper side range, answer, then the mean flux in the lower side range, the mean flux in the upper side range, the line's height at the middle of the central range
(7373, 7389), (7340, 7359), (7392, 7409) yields -0.03 mag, 32.9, 33.6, 33.4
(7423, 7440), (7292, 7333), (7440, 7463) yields 0.00 mag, 32.1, 35.6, 35.1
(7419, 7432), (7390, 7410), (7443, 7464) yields -0.01 mag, 33.6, 35.6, 34.5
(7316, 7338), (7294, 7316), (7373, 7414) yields 0.00 mag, 32.2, 33.9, 32.6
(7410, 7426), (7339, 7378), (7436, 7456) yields 0.01 mag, 33.3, 35.5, 34.8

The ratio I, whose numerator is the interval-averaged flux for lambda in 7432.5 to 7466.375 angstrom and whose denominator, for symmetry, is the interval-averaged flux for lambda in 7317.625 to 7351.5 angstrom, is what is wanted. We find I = 1.07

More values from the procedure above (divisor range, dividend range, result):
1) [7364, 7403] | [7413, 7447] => 1.04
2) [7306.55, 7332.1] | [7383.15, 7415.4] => 1.05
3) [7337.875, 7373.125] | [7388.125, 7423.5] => 1.02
